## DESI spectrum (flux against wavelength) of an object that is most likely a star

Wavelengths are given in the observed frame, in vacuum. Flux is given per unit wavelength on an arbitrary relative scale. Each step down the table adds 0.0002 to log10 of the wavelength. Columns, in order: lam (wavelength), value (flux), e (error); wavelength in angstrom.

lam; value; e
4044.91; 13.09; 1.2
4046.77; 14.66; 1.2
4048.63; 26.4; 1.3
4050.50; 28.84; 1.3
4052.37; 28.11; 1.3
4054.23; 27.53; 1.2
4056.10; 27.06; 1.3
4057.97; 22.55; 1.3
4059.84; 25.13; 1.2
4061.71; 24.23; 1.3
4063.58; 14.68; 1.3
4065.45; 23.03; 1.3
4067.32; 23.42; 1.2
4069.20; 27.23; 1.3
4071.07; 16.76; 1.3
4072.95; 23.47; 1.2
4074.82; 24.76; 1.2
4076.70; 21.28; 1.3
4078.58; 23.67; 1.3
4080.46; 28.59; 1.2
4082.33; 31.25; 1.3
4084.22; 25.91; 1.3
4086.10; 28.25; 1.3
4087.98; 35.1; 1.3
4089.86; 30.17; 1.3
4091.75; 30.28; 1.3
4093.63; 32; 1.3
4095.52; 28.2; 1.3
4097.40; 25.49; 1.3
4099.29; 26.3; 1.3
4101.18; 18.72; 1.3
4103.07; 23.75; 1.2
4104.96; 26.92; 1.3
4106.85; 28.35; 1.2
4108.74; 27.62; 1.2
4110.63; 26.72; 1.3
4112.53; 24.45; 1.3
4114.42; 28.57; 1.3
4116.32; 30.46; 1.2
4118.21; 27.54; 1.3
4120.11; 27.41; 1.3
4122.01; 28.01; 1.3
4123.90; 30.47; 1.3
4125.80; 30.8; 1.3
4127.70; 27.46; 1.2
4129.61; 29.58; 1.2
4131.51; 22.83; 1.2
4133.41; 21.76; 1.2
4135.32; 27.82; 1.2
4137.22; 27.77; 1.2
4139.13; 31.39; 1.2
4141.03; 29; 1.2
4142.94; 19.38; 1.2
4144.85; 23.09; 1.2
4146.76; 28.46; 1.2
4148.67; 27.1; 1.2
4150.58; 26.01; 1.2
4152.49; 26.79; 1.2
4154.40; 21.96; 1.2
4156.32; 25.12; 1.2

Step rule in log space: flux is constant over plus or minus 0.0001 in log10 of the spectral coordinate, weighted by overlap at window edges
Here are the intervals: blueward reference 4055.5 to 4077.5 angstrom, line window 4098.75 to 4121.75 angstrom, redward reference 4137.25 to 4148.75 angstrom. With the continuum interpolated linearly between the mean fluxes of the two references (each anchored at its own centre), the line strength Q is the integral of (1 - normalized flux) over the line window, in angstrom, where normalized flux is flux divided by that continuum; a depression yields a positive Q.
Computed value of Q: -1.5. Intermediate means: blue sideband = 22.7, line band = 26.4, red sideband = 26.5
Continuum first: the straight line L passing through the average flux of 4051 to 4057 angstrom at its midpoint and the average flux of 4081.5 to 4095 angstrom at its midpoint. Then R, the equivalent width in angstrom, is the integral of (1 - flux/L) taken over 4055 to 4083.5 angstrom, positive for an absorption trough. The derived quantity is 5.0 angstrom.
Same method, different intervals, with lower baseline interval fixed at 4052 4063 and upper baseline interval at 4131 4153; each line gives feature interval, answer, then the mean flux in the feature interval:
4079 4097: -2.9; 29.7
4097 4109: 0.2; 25.2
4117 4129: -1.3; 28.7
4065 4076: 1.0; 23.1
